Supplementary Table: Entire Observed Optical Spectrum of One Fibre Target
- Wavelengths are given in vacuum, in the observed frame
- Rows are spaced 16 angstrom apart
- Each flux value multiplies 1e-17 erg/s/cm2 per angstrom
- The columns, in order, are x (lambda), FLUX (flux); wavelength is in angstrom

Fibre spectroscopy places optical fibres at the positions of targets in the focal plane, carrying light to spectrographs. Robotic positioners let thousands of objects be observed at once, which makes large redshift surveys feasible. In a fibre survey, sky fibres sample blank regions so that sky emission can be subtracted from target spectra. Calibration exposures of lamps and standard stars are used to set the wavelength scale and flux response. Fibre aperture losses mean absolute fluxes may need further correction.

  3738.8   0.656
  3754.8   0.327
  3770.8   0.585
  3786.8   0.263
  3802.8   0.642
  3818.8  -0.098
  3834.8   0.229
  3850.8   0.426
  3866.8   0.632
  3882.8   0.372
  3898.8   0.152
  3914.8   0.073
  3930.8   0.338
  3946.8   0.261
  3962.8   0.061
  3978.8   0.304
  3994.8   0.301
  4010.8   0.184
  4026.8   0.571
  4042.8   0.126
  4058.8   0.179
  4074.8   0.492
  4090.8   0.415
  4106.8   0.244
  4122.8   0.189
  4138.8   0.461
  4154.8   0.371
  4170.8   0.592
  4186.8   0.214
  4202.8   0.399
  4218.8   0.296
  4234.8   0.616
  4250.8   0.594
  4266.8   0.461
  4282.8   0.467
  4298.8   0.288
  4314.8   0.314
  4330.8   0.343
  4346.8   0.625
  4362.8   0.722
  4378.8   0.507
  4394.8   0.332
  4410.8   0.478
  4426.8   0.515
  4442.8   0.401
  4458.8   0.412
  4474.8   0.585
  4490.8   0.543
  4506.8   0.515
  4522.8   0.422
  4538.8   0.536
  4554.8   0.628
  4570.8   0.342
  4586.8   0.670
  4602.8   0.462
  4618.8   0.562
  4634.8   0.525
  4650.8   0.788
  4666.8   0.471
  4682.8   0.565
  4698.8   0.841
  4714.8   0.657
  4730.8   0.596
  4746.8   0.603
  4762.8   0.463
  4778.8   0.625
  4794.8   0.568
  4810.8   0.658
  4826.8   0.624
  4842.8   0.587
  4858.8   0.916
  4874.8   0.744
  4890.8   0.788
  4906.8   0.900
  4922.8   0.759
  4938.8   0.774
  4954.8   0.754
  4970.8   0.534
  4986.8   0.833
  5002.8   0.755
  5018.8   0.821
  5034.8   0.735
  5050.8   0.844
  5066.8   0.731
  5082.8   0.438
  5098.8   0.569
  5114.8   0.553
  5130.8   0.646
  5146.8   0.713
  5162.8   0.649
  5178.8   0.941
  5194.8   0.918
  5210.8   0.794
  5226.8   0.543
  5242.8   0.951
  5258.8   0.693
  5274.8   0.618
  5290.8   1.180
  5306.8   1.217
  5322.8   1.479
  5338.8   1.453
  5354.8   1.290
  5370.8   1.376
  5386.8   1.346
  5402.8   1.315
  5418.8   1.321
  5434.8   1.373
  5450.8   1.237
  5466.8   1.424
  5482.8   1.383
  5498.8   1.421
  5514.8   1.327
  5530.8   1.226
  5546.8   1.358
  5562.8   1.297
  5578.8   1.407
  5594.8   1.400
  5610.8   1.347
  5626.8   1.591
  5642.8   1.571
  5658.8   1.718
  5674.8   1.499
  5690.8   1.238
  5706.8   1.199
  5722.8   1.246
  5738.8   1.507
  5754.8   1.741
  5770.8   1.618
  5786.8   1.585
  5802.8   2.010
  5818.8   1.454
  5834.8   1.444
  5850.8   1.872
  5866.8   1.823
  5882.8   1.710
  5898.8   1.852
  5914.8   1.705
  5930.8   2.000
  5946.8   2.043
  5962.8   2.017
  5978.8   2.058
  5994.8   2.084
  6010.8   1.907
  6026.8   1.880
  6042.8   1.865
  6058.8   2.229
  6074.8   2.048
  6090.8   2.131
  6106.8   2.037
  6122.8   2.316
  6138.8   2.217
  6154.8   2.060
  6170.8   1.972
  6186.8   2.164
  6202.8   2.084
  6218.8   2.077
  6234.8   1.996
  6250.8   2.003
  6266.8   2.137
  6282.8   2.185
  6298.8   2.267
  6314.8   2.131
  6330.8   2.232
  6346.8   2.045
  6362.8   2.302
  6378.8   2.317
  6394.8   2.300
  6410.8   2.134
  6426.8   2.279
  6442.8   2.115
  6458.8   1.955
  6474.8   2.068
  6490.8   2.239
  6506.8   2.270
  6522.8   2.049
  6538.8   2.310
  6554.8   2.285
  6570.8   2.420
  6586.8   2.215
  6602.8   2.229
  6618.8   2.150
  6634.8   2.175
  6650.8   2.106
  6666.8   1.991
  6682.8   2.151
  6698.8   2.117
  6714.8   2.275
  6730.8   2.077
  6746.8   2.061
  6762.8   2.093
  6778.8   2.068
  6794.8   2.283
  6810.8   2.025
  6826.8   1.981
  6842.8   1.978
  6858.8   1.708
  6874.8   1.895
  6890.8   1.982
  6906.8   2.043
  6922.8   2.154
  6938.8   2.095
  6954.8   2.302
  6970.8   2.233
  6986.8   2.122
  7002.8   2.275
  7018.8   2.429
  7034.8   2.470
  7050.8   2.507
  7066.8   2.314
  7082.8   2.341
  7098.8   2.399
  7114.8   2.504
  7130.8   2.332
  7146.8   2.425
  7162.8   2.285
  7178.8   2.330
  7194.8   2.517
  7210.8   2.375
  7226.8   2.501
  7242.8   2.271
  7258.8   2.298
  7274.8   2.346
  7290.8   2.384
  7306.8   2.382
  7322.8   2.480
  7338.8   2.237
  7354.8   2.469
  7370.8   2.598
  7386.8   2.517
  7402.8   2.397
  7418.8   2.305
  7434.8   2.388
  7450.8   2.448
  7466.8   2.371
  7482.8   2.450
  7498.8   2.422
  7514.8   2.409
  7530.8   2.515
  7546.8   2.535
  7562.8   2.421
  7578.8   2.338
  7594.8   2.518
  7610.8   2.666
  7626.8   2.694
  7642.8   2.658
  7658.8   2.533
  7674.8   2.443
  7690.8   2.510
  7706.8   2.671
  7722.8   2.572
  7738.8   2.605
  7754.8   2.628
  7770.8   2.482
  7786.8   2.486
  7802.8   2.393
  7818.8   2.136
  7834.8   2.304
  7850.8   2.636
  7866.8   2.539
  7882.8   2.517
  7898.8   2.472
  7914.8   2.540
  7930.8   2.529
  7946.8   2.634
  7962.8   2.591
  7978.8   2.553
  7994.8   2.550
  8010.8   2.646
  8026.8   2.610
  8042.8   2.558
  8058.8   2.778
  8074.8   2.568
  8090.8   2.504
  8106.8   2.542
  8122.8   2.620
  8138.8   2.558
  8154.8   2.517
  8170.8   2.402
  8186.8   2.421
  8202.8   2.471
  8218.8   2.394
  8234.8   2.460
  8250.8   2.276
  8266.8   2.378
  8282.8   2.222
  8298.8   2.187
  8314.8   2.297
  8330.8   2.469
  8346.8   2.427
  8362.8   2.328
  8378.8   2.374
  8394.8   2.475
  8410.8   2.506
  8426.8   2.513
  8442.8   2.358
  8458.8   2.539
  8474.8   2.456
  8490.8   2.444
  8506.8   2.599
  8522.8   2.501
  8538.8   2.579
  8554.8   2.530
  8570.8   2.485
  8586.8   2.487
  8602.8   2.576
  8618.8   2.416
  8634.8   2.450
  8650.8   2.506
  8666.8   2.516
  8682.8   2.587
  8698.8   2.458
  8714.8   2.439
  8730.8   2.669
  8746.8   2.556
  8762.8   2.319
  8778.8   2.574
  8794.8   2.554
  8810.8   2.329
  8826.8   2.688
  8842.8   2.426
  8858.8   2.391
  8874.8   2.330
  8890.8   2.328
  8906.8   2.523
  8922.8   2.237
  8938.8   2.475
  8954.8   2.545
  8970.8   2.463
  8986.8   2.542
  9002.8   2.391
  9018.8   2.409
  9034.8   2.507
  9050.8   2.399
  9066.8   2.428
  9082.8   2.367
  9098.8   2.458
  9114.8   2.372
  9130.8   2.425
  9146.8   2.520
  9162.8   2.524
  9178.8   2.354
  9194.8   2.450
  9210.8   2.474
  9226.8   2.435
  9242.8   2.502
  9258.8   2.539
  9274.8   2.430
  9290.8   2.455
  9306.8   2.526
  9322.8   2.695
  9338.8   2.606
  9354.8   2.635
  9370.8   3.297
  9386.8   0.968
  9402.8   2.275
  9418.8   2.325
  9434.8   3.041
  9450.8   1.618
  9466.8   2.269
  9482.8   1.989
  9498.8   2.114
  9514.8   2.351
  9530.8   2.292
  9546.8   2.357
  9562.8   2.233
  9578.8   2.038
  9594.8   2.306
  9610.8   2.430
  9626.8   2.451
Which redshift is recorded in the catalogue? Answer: 0.33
